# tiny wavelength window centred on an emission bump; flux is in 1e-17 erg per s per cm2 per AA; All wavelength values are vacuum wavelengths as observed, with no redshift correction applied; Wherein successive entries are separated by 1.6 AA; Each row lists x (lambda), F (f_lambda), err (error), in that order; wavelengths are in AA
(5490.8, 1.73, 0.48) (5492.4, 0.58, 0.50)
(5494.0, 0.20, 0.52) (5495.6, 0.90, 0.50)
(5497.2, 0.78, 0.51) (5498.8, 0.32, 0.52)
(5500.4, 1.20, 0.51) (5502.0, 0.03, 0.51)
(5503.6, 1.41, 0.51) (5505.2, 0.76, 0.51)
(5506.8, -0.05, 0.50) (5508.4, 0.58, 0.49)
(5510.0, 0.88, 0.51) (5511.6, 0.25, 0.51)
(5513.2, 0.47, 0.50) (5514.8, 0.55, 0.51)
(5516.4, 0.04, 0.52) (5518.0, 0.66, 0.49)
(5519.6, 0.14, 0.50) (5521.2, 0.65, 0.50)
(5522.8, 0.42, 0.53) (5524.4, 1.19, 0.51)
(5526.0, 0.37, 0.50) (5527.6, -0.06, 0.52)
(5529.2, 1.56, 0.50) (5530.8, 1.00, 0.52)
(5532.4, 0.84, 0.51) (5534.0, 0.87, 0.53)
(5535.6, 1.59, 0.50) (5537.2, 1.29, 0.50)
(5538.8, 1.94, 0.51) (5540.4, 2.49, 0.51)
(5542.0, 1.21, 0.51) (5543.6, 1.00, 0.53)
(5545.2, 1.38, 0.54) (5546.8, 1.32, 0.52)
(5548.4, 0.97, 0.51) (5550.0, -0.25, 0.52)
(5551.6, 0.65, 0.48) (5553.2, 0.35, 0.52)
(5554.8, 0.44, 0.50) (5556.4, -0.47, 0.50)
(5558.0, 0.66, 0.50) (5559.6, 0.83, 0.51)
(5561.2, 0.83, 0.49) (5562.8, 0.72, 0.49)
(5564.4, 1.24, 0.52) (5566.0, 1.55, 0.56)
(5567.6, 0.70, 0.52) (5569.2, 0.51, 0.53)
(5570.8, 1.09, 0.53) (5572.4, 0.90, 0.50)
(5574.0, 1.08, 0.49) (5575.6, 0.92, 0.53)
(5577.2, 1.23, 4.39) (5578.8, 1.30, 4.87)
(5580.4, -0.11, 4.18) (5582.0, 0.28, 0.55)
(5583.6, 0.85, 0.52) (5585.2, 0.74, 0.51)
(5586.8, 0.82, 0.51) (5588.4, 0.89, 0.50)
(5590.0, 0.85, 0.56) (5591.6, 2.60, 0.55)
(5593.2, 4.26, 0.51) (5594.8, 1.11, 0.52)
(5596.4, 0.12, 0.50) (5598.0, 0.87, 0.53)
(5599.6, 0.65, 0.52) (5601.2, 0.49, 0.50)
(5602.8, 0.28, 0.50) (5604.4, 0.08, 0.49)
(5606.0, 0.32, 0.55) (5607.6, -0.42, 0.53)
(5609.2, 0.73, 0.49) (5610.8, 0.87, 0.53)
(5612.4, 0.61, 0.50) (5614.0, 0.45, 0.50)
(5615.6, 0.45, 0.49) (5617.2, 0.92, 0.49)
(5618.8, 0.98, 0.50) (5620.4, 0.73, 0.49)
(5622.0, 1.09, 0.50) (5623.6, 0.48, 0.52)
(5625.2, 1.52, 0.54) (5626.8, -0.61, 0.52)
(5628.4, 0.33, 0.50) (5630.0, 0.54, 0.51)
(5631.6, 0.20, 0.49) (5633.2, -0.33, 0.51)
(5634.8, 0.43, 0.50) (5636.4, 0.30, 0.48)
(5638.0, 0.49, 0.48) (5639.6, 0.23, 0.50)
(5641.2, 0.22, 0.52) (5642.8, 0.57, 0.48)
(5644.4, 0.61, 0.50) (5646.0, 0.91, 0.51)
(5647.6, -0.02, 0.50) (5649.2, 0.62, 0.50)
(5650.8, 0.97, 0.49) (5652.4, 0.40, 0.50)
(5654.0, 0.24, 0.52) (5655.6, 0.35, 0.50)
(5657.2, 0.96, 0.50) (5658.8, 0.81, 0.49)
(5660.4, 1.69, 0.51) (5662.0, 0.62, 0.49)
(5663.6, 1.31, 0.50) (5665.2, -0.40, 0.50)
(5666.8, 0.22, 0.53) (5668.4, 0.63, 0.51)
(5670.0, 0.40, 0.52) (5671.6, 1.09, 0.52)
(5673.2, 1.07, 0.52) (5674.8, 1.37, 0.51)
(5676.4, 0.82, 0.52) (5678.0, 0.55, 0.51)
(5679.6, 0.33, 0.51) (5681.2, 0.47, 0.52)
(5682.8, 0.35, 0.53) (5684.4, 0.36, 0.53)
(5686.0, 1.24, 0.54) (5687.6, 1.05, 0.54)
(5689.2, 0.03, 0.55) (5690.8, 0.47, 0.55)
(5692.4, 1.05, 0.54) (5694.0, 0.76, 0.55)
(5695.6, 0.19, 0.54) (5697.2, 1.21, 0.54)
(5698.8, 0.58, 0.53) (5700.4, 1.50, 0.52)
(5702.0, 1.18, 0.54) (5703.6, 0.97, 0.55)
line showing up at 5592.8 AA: [O III]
